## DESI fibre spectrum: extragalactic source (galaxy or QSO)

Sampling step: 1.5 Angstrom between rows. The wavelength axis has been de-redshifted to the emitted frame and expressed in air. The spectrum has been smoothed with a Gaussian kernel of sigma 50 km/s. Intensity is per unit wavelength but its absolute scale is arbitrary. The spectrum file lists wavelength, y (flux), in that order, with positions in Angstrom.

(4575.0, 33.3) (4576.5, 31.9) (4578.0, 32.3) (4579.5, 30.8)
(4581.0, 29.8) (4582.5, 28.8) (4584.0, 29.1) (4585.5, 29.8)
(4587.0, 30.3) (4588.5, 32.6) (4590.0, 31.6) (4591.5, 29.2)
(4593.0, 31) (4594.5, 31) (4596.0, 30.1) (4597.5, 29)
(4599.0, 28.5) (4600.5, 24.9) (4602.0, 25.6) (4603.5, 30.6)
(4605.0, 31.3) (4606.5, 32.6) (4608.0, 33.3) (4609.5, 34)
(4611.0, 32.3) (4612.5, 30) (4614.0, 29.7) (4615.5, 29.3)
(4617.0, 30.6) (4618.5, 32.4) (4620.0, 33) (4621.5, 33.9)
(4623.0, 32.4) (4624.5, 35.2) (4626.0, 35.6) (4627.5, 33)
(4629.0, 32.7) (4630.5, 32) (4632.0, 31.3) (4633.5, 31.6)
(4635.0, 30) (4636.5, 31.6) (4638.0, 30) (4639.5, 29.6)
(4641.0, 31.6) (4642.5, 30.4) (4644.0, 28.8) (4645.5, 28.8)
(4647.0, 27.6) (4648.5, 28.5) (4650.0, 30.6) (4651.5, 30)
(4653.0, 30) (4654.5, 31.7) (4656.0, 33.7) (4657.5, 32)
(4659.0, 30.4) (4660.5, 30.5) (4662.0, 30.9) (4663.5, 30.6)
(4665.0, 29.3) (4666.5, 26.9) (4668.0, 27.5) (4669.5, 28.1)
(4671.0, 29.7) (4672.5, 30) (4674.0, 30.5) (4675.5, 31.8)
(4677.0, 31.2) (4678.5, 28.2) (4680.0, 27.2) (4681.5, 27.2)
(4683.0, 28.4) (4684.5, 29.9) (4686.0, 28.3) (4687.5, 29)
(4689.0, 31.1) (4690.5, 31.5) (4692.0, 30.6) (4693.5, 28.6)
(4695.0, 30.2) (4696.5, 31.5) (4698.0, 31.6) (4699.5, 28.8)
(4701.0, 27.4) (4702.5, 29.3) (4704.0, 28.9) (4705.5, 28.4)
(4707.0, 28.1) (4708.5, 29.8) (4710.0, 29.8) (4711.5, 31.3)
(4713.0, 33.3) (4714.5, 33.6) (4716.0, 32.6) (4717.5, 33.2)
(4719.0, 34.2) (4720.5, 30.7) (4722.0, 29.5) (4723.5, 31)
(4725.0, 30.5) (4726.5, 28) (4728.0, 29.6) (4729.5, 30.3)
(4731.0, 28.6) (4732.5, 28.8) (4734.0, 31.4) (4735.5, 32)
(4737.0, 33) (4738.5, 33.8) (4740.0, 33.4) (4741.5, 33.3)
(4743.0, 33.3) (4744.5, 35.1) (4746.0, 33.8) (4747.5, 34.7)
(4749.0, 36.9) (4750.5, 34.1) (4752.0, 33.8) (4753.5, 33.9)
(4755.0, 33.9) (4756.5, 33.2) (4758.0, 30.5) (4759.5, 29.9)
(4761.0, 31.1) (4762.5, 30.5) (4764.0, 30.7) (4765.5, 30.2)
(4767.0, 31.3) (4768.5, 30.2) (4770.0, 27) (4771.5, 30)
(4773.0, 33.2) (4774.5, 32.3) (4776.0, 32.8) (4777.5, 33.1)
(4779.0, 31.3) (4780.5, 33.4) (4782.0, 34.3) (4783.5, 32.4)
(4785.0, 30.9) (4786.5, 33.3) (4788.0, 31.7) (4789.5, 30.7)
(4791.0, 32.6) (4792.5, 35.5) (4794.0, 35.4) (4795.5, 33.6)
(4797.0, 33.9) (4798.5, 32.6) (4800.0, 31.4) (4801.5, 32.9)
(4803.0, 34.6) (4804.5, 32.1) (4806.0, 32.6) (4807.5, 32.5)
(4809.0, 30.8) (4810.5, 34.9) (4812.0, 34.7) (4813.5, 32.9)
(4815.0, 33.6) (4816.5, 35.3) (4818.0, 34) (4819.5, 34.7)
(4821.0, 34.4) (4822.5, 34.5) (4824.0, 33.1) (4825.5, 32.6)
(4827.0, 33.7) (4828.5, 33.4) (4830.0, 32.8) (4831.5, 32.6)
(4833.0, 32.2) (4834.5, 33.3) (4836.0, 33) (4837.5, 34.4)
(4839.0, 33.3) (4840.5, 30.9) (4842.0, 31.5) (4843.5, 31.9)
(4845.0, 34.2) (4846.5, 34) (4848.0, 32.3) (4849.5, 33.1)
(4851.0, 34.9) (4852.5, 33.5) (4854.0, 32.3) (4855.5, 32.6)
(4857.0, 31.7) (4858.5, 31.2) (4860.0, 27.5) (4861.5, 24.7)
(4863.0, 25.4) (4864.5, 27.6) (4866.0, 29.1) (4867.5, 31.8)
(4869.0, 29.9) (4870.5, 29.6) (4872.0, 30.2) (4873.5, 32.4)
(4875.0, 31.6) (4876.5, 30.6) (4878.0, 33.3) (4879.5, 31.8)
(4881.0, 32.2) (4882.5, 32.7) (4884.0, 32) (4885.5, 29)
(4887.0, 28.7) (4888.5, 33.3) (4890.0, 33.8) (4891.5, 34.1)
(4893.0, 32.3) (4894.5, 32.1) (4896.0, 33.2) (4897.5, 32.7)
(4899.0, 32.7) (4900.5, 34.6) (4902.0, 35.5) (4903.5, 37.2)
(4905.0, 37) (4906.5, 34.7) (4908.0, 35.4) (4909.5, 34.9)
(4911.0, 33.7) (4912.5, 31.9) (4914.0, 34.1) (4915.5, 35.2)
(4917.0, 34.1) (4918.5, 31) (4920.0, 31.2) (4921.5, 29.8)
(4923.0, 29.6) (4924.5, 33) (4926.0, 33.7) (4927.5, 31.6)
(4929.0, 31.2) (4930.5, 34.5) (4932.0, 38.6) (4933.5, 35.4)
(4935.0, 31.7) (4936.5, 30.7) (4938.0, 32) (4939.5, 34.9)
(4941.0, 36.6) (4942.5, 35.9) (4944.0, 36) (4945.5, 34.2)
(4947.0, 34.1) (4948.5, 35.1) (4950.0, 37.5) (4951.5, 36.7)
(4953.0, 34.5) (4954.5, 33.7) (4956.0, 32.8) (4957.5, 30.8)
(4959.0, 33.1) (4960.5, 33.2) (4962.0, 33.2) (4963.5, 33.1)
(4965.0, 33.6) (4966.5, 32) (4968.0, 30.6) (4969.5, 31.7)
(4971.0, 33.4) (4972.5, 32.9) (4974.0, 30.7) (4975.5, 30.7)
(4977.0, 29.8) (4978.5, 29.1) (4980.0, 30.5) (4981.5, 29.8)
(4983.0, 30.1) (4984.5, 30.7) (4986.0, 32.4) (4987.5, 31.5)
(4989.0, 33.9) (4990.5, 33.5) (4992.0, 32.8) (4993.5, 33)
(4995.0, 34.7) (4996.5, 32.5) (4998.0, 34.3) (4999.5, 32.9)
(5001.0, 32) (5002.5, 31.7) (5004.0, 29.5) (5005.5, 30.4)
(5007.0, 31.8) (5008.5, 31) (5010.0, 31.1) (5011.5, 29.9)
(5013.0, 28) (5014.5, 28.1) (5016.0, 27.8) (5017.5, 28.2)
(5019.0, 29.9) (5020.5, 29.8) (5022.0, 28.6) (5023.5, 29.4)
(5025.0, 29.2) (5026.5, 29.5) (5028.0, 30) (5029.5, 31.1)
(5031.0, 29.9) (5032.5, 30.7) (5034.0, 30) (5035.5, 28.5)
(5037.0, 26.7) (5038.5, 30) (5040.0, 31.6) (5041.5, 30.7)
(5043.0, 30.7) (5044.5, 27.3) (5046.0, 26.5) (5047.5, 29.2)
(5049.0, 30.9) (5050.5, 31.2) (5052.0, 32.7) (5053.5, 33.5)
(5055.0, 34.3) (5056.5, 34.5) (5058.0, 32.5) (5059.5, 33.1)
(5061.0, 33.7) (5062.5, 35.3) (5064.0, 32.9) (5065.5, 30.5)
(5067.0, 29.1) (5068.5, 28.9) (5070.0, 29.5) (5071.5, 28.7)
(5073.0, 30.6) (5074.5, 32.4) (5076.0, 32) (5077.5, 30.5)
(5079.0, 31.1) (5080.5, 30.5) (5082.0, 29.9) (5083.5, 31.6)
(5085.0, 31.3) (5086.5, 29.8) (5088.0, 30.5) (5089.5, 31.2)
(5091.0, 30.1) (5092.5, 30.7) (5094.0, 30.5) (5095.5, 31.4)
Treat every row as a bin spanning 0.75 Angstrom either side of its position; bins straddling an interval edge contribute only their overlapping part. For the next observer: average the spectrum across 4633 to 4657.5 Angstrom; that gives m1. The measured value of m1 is 30.3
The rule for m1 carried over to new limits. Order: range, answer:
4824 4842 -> 32.9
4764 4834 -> 32.8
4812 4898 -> 32.1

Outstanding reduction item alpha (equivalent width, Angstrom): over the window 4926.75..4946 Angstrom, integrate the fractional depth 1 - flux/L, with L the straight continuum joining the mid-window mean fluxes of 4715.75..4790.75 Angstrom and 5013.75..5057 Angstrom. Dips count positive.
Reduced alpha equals -2.1 Angstrom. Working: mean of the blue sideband 31.9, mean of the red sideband 30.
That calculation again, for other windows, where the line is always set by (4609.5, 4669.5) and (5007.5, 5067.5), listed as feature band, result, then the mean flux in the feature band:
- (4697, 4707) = 0.6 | 29.1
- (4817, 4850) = -2.7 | 33.2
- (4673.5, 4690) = 0.8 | 29.4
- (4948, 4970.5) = -2.1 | 33.4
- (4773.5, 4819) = -3.5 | 33.1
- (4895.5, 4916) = -2.6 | 34.5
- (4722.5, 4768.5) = -1.8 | 32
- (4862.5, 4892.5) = -0.4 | 31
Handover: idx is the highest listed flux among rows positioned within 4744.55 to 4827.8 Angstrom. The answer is 36.9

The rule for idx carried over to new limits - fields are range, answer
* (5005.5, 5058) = 34.5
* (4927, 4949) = 38.6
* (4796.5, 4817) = 35.3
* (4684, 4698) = 31.6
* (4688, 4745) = 35.1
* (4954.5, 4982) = 33.7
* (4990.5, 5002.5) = 34.7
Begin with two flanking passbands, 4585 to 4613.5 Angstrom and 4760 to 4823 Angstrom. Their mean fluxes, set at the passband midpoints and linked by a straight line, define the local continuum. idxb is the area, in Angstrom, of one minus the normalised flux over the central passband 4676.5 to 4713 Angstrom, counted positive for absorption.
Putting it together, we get 2.3 Angstrom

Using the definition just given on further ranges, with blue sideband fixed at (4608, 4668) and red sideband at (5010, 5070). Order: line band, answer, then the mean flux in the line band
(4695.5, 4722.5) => 0.2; 30.7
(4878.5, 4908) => -2.5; 33.2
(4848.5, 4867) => 0.2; 30.3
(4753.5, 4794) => -1.4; 31.9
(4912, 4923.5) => -0.6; 32.2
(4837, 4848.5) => -0.8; 32.8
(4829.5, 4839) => -0.7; 33.1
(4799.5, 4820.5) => -1.8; 33.4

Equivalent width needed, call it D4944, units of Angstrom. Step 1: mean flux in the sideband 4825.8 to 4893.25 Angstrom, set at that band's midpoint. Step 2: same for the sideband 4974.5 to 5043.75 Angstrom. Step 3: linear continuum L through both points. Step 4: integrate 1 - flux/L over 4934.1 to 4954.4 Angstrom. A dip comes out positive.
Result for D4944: -2.3 Angstrom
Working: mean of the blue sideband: 31.7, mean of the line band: 34.6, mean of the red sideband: 30.6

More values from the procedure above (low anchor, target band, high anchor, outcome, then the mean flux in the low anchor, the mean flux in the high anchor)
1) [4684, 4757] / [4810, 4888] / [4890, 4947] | 1.93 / 31.4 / 33.7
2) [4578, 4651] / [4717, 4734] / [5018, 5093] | 0.19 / 30.8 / 30.6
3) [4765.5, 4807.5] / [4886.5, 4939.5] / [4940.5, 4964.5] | 0.88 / 32.4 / 34.4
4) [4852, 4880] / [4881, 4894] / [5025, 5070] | -0.70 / 30.3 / 30.8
